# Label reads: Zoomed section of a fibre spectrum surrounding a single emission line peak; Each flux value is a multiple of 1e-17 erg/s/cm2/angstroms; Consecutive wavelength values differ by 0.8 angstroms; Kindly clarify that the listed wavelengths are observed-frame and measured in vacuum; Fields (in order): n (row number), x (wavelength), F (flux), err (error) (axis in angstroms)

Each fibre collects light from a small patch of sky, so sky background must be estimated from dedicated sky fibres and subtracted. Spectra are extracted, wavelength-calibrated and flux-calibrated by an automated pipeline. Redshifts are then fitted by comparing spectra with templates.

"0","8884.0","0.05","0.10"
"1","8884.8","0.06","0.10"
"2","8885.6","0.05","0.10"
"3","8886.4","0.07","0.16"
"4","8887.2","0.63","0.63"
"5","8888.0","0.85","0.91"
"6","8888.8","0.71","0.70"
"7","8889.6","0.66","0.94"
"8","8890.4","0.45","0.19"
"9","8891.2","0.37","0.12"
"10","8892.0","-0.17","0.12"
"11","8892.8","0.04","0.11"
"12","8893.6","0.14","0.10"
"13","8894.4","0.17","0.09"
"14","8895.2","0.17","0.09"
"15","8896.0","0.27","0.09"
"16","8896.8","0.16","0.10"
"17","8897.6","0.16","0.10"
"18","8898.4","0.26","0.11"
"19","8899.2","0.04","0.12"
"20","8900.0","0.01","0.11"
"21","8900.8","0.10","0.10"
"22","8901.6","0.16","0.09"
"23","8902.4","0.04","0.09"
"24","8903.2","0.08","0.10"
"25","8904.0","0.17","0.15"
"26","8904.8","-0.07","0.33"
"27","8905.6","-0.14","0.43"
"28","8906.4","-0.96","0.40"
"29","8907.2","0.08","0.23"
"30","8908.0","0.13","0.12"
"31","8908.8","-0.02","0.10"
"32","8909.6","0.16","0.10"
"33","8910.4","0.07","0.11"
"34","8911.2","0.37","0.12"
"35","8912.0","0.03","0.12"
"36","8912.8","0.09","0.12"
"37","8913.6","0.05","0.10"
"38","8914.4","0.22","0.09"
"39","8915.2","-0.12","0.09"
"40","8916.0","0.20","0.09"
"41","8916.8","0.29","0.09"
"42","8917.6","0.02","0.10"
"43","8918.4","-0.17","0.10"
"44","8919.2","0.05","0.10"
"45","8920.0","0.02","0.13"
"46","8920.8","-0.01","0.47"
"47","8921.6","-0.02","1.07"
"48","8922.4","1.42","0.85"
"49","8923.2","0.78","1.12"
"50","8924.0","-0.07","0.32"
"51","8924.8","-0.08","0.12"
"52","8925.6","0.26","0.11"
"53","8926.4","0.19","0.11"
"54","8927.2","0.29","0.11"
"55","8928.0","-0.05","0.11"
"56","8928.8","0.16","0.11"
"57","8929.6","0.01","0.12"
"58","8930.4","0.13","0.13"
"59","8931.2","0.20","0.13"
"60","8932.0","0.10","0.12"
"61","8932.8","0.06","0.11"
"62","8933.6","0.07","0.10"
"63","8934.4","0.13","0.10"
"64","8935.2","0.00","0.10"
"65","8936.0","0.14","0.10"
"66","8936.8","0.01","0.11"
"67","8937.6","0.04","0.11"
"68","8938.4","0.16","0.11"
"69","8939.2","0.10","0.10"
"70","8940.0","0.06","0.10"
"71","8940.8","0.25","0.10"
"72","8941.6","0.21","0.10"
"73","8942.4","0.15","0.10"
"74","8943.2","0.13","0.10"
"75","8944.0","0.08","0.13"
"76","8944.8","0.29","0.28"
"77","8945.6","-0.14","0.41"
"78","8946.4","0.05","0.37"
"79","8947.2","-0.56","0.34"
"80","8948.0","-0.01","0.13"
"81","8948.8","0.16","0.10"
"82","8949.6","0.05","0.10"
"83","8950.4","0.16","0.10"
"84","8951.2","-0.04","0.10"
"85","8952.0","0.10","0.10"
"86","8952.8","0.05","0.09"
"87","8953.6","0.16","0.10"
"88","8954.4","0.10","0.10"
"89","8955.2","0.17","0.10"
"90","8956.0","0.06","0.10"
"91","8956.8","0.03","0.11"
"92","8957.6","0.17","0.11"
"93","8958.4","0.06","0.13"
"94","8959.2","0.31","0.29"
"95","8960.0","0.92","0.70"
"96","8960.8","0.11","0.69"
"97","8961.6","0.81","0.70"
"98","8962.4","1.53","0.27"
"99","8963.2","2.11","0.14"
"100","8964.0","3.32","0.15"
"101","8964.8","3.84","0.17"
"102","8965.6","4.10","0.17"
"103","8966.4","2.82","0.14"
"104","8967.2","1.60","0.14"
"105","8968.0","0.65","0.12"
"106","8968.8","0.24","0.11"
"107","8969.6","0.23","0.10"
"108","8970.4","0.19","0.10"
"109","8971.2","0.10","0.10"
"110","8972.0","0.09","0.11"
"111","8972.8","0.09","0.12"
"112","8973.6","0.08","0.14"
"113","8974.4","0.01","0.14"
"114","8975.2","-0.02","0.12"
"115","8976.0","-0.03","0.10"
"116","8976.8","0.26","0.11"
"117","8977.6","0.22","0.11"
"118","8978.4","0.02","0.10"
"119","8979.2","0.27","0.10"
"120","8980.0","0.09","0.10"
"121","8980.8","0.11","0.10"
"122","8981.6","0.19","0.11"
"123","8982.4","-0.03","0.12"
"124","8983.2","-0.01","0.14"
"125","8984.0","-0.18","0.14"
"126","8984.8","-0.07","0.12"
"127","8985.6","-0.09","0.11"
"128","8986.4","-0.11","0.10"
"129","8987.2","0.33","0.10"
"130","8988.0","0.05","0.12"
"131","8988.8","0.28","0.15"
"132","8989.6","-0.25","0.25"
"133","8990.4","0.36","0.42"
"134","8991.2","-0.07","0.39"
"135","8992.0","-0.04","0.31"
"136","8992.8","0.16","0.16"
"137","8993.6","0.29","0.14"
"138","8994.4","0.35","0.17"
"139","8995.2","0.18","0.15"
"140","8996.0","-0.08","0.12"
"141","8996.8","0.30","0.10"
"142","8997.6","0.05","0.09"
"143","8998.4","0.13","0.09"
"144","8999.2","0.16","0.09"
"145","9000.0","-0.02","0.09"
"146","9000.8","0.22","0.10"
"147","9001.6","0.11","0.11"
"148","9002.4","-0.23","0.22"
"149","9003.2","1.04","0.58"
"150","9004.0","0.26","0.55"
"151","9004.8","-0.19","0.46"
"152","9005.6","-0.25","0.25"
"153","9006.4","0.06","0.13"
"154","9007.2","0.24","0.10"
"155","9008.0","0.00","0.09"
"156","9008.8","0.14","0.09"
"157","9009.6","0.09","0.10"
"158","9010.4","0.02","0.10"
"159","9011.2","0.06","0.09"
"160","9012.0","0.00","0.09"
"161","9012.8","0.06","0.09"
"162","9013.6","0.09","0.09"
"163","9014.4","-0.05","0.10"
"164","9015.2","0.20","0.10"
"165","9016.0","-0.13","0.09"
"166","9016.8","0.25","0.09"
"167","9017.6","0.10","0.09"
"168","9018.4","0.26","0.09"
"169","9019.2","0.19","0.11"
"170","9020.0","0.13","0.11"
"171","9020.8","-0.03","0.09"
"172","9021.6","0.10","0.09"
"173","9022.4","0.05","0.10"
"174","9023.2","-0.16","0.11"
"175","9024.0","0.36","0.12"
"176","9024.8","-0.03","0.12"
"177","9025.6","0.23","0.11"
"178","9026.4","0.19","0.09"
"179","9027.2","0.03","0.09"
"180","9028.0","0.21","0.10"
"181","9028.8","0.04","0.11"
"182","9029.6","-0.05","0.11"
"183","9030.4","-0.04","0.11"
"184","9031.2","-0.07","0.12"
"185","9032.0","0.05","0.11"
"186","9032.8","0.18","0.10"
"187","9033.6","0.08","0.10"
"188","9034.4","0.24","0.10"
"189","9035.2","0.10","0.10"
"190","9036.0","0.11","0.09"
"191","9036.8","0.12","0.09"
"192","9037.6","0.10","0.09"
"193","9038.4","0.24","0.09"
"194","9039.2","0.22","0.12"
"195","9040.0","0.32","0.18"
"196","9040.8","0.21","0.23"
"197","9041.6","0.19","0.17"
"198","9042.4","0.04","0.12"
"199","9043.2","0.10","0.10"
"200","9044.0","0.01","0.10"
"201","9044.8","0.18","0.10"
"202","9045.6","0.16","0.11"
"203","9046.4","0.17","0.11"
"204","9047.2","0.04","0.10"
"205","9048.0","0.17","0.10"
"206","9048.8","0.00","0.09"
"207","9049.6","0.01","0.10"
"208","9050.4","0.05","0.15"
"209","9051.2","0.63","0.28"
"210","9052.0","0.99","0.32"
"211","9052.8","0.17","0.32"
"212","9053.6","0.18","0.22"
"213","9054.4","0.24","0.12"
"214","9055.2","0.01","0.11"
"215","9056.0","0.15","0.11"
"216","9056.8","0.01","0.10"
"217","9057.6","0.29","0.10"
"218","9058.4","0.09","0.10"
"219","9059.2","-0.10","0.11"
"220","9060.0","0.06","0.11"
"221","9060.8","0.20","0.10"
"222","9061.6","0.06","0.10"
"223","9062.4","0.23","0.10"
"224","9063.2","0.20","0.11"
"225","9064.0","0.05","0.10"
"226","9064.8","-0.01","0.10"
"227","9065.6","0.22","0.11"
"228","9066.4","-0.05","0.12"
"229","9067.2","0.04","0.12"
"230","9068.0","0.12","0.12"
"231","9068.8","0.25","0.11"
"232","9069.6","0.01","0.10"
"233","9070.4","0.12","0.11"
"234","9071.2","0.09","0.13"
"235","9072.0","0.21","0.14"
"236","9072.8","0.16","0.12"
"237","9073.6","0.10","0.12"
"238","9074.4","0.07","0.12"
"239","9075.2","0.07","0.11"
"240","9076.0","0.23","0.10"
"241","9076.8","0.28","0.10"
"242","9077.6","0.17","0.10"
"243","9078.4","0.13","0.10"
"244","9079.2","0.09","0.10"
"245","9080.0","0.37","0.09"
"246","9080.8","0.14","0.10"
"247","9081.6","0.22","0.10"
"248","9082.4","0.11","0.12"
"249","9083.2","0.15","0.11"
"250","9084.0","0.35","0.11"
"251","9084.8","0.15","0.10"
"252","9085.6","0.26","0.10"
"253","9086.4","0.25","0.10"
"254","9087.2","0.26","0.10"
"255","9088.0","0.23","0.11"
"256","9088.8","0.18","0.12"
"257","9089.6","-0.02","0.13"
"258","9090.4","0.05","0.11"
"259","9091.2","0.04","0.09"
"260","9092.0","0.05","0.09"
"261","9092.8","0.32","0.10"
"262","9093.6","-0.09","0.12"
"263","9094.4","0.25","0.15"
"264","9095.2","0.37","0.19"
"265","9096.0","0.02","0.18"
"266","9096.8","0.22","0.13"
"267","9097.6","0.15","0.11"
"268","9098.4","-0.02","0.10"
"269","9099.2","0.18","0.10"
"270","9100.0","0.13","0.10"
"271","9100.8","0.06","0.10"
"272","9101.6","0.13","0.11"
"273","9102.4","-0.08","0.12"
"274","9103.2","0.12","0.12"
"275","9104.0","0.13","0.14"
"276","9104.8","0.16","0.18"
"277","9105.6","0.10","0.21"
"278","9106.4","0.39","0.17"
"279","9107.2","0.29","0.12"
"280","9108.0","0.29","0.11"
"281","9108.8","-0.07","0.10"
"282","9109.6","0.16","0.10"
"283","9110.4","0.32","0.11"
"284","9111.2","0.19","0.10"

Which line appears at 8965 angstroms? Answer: [O III]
